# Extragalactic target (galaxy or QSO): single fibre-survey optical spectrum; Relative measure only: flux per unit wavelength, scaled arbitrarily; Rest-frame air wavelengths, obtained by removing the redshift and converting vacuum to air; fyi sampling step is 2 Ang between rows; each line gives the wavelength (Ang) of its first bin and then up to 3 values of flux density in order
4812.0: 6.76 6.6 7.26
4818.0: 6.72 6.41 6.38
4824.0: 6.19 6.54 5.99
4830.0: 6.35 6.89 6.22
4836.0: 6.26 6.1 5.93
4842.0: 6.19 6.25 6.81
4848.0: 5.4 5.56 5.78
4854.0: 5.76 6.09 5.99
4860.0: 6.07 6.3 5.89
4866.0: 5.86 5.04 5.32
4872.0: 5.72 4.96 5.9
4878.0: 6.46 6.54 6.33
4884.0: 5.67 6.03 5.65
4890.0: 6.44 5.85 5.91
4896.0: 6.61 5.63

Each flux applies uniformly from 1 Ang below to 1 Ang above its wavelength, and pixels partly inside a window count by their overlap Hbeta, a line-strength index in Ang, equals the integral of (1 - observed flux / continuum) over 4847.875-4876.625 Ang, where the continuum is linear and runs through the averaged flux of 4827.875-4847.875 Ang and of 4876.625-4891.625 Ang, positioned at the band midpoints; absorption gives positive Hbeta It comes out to 2.26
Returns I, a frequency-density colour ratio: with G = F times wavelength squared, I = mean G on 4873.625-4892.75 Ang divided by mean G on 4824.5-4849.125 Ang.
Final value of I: 1.0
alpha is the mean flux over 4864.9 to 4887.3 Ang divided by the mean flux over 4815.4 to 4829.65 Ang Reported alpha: 0.9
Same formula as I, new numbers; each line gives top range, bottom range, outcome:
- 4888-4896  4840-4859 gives 1.04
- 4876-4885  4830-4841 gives 1.01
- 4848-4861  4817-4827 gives 0.92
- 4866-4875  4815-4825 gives 0.83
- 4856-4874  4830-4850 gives 0.94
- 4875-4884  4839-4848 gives 1.02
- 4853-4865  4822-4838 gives 0.96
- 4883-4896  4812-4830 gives 0.94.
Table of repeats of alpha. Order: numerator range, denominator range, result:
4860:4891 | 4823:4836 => 0.93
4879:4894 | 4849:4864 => 1.02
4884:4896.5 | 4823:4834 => 0.95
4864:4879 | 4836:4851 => 0.93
